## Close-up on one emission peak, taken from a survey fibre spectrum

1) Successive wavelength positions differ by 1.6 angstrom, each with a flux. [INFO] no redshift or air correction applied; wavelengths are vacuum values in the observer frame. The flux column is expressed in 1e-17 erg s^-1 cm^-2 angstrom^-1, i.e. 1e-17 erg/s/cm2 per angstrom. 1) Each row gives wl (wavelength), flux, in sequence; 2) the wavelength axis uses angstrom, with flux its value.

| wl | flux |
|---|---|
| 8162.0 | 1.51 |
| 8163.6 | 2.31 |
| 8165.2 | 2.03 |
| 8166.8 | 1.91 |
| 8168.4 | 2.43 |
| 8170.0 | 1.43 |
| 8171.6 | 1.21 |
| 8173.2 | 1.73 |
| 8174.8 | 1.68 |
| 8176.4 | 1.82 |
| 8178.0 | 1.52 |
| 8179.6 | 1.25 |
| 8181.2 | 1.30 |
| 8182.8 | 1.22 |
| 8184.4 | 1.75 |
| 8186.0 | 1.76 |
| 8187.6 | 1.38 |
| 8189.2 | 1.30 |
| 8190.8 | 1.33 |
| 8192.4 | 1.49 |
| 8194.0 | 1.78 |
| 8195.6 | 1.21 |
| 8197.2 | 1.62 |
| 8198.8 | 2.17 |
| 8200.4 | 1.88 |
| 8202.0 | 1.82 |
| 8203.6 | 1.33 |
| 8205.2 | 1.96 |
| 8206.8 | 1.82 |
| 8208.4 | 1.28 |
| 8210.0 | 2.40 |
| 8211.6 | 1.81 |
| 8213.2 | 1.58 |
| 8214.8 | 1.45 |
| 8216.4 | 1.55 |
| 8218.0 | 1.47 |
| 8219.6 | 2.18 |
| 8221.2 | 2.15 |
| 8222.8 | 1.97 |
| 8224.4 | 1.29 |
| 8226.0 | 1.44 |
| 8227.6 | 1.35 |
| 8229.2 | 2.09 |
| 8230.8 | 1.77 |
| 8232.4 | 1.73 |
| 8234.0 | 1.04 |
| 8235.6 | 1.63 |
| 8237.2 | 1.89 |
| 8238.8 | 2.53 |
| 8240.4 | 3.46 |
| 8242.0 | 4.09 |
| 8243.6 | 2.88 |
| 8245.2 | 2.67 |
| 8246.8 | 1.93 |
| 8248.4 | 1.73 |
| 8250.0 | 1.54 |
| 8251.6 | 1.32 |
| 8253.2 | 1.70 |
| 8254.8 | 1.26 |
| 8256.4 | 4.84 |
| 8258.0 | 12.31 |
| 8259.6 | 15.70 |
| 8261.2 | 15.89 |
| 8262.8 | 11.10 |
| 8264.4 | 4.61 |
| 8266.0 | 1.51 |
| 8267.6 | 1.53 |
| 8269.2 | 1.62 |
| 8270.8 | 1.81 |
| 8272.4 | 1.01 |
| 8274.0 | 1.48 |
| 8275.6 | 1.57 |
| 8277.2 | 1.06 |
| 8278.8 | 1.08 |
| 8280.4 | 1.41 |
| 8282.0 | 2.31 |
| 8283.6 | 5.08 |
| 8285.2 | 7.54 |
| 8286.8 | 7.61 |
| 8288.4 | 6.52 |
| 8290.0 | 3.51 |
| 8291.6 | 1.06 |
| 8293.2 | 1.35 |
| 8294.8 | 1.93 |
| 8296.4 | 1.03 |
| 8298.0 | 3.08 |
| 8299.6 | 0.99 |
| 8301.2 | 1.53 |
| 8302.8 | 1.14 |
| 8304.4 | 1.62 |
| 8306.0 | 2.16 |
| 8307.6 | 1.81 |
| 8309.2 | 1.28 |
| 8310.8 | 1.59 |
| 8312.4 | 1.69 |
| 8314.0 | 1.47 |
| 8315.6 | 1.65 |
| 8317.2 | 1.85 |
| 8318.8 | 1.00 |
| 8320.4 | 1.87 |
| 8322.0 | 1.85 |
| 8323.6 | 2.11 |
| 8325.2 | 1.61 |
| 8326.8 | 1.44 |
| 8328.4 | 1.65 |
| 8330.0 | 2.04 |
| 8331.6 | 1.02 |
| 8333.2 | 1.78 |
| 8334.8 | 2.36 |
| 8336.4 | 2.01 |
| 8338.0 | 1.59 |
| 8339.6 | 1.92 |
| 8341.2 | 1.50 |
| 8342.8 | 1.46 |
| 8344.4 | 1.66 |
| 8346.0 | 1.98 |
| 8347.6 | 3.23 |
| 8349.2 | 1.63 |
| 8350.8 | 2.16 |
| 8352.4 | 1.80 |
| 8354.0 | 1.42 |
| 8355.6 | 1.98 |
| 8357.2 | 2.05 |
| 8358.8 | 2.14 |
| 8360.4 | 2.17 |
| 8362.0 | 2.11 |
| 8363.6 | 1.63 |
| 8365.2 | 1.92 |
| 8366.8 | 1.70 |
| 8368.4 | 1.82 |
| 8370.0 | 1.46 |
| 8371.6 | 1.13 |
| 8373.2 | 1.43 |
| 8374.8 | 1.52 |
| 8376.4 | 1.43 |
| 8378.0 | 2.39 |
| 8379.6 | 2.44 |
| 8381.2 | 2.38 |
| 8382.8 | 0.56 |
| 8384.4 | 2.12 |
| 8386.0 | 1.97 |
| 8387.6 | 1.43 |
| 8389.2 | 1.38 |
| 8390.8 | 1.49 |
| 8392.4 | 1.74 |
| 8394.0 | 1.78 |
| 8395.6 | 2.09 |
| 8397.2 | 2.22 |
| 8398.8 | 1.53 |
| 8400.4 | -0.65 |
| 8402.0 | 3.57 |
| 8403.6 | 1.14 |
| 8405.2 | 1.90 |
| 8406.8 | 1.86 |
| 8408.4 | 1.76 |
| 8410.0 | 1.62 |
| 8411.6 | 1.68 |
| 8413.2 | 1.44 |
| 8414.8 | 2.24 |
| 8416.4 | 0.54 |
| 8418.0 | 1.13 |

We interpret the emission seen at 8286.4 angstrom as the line [N II] 6583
